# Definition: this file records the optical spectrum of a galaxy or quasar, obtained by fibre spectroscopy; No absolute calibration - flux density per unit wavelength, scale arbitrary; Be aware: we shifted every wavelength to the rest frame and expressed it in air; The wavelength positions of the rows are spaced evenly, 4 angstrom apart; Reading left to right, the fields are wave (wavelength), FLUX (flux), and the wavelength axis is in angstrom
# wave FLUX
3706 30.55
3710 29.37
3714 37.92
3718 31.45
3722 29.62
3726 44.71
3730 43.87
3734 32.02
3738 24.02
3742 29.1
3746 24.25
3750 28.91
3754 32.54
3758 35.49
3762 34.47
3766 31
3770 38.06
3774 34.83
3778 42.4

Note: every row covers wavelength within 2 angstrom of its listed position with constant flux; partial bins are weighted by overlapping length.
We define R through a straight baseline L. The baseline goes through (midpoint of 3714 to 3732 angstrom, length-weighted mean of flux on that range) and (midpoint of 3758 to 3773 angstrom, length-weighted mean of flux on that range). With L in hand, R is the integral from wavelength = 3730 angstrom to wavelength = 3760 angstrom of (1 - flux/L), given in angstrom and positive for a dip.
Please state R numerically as 4.6 angstrom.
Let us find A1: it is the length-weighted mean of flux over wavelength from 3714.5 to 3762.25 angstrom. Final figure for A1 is 32.6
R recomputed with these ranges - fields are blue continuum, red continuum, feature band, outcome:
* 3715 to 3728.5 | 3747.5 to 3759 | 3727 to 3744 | 0.6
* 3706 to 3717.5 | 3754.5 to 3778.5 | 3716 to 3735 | -1.7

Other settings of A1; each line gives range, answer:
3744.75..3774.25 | 32.5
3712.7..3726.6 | 34.9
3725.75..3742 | 34.4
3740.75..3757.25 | 29.2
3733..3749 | 27.2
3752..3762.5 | 34.1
